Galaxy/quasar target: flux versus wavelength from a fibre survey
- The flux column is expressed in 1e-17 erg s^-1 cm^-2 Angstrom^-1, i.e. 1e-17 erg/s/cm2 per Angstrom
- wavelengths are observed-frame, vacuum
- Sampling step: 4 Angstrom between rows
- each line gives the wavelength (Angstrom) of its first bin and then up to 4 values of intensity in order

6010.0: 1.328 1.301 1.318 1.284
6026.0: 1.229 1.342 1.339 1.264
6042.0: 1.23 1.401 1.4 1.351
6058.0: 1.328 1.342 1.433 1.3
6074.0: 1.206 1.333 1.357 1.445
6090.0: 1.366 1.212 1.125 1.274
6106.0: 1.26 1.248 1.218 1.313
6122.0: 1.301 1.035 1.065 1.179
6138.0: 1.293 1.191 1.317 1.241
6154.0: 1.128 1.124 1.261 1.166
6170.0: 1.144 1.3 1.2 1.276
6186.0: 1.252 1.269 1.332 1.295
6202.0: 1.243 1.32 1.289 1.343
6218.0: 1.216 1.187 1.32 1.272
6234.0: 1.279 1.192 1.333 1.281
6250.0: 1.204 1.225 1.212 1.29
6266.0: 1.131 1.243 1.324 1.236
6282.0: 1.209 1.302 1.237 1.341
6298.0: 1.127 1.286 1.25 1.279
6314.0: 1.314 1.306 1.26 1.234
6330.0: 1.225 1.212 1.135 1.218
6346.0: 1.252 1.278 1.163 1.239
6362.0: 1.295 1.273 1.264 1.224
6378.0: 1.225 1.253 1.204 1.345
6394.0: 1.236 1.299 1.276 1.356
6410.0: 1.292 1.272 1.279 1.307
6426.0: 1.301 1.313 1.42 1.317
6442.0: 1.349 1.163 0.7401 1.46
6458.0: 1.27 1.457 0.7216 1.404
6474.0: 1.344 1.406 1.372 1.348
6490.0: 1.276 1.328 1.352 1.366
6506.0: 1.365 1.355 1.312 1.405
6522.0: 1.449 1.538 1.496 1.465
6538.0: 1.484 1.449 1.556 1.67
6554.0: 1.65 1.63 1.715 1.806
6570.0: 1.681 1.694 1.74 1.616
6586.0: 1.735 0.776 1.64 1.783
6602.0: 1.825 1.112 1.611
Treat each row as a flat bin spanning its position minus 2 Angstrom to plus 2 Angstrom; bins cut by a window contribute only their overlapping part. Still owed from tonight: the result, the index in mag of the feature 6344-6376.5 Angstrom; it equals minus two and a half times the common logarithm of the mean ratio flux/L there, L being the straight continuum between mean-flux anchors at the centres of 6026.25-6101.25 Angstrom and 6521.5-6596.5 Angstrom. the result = 0.18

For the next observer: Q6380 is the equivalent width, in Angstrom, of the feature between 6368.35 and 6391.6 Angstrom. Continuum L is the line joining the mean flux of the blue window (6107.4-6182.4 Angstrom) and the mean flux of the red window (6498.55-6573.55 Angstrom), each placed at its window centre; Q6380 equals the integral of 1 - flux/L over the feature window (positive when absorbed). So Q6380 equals 2.4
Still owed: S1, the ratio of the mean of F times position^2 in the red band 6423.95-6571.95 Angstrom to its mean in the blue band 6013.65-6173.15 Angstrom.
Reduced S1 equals 1.26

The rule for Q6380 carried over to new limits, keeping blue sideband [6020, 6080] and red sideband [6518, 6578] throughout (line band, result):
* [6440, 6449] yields 2.0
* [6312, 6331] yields 2.5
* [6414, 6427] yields 2.0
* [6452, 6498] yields 7.1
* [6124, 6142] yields 2.8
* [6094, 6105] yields 1.1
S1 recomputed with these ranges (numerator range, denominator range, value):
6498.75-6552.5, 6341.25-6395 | 1.22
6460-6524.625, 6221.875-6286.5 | 1.15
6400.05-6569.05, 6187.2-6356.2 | 1.18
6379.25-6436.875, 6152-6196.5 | 1.14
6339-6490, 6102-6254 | 1.10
